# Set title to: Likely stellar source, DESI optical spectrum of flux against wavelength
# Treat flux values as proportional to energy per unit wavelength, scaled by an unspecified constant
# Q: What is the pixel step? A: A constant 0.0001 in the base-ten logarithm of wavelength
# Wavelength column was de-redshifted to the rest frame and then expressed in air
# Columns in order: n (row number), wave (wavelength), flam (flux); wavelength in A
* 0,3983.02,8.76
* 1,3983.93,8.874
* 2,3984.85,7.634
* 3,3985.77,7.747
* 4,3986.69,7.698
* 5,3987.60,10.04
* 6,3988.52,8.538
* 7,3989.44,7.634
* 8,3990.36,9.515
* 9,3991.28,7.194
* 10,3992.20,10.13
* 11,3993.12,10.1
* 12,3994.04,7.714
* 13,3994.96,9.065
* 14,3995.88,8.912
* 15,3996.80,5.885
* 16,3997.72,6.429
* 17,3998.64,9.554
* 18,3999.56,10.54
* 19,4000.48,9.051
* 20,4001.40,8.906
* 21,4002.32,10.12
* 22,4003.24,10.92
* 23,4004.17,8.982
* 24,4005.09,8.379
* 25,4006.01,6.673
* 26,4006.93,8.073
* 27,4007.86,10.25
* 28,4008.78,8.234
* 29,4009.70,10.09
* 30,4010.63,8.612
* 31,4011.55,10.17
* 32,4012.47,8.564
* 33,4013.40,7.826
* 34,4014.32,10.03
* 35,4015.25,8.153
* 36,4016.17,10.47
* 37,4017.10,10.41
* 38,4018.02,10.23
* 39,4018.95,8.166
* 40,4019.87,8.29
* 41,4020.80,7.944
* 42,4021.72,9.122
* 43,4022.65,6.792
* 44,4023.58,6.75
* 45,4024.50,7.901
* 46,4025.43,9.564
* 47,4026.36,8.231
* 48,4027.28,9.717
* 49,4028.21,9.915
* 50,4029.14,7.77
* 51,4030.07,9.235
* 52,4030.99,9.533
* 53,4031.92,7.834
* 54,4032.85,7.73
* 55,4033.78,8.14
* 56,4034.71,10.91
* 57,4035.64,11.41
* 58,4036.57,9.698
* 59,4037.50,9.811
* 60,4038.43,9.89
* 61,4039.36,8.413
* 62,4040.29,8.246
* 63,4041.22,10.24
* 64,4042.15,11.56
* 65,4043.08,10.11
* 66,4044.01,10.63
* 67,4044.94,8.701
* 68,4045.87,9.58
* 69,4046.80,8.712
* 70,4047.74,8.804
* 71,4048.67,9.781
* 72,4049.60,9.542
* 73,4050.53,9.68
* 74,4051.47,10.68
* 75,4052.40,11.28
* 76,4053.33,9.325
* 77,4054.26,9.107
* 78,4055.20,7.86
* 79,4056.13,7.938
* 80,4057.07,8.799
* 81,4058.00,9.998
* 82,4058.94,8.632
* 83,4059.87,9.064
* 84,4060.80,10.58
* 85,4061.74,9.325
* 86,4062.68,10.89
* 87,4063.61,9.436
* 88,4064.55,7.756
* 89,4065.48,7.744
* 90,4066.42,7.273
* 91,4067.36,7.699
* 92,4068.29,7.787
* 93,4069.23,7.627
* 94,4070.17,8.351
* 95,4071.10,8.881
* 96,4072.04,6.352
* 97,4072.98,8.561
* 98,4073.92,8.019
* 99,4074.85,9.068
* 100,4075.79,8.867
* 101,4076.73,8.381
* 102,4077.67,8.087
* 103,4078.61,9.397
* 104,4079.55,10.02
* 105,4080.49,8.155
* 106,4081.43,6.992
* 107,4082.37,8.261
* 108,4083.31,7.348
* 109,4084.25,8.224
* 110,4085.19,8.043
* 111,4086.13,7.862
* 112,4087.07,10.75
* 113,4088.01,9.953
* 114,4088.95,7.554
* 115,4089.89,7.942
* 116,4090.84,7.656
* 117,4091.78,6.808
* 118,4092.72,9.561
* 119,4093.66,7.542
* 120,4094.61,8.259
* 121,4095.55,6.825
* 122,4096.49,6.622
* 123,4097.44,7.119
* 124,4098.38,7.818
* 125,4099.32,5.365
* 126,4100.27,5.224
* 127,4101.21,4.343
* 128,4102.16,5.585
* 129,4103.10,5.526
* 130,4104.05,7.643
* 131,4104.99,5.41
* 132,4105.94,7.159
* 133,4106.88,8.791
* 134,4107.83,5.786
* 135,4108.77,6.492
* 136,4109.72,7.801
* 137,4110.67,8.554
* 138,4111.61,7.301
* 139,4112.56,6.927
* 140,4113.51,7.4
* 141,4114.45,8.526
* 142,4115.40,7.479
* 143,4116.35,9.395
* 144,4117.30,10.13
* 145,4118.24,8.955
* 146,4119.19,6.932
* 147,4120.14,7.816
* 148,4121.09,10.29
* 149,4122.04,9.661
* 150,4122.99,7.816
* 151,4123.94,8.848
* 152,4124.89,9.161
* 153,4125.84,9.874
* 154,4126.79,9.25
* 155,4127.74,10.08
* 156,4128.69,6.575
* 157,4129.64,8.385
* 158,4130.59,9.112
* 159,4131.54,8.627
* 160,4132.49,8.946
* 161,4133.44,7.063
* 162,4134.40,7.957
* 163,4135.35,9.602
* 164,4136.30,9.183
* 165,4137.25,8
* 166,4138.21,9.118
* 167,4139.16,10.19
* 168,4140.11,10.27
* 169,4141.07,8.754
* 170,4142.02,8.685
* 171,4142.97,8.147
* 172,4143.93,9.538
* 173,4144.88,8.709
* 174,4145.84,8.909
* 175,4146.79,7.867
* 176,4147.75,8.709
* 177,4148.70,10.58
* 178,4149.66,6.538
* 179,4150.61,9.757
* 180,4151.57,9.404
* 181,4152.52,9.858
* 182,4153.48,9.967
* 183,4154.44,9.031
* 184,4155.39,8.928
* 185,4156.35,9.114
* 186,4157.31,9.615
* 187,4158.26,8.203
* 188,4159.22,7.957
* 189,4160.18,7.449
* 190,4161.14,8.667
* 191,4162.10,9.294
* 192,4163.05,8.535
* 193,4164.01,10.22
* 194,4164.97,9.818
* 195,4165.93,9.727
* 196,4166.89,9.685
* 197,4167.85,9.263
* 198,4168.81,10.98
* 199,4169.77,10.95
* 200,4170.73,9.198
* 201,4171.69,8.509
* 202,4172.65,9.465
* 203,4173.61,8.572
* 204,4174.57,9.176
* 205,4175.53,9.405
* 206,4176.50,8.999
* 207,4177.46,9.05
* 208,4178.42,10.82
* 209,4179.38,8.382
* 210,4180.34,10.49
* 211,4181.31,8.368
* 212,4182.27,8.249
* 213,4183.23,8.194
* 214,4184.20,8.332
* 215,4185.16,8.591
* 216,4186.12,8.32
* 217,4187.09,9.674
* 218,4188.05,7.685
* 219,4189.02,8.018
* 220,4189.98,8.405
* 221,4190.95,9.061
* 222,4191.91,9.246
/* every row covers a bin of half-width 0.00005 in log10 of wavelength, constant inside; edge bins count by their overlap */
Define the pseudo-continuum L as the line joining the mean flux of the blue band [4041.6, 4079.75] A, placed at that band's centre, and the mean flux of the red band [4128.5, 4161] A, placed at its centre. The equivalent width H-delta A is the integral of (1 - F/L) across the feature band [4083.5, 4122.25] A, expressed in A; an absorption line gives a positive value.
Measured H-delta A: 5.6 A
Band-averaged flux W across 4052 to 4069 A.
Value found 8.89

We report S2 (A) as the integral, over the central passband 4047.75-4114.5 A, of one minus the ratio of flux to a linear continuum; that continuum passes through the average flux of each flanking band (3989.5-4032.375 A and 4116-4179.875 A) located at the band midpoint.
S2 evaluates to 6.2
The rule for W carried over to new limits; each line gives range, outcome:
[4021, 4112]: 8.42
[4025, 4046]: 9.43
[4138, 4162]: 8.96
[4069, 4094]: 8.32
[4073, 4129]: 7.93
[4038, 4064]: 9.53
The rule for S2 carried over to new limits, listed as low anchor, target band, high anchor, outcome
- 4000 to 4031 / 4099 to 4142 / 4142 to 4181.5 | 5.0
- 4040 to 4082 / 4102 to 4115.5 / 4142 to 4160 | 2.7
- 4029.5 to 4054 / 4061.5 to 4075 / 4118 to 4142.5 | 1.5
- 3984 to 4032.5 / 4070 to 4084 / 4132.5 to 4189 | 0.9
